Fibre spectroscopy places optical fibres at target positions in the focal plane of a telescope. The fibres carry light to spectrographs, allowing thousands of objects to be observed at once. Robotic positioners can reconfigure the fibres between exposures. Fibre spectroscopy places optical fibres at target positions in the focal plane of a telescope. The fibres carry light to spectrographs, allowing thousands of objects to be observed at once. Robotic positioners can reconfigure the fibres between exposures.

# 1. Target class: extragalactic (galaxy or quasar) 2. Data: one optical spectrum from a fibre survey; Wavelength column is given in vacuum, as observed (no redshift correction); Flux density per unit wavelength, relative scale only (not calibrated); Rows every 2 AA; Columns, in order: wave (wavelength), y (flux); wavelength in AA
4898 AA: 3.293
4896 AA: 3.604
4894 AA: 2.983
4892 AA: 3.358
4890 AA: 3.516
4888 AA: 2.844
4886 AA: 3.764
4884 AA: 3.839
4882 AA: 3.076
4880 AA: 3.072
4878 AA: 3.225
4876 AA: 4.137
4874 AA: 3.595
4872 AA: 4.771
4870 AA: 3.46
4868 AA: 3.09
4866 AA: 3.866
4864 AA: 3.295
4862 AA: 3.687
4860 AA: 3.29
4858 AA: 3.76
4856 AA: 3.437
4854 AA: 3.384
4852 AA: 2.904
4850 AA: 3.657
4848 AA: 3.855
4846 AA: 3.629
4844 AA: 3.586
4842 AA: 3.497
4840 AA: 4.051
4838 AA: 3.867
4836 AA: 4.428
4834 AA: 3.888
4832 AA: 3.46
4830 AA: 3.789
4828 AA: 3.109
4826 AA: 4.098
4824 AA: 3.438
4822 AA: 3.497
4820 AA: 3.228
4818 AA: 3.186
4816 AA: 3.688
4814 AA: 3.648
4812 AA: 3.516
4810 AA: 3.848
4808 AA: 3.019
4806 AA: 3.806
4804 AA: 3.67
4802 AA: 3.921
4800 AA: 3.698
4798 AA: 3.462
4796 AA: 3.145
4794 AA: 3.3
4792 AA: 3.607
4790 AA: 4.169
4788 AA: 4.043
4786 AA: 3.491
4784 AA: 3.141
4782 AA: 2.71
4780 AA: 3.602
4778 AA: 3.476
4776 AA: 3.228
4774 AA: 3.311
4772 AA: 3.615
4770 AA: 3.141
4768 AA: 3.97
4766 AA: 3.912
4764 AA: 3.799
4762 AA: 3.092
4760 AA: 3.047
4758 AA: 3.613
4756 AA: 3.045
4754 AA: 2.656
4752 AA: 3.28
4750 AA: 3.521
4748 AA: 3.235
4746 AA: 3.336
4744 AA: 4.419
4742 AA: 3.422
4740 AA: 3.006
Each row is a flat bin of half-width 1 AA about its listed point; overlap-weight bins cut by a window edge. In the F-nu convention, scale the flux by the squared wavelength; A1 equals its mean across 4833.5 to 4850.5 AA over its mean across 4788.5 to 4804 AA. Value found 1.08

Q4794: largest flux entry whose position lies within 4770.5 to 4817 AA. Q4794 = 4.169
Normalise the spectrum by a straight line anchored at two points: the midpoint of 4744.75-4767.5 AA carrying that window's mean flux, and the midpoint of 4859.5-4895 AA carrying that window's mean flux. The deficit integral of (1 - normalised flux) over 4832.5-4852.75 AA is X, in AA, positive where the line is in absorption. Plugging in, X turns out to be -1.7 AA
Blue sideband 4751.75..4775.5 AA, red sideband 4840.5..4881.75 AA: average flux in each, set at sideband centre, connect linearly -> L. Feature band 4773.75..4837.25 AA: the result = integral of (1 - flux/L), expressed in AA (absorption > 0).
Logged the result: -1.9 AA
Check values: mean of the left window 3.37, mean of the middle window 3.55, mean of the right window 3.56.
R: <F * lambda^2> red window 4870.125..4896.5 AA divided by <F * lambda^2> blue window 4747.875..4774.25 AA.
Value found 1.1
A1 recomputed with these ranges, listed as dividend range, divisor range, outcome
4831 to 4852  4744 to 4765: 1.17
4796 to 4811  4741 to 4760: 1.09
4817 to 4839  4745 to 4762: 1.17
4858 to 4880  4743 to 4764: 1.14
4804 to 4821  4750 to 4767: 1.08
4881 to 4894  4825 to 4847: 0.91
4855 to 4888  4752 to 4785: 1.12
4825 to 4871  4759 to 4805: 1.06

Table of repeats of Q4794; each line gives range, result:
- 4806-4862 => 4.428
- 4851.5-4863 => 3.76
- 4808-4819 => 3.848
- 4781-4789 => 4.043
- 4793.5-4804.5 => 3.921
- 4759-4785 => 3.97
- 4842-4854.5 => 3.855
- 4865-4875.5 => 4.771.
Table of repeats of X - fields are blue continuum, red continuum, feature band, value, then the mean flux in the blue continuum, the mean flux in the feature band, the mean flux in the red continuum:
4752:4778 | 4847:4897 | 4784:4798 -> -0.74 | 3.37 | 3.58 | 3.5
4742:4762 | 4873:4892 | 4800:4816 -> -1.20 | 3.34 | 3.64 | 3.45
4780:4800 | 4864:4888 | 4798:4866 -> -1.51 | 3.47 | 3.6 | 3.58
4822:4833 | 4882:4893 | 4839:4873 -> -0.95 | 3.57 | 3.6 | 3.43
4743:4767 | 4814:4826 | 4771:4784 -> 0.48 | 3.41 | 3.31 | 3.48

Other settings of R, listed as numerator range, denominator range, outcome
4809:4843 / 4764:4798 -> 1.07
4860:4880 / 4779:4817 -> 1.05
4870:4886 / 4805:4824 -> 1.08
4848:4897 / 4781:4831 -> 1.02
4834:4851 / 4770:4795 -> 1.13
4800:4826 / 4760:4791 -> 1.04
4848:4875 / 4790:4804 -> 1.02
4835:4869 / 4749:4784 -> 1.12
